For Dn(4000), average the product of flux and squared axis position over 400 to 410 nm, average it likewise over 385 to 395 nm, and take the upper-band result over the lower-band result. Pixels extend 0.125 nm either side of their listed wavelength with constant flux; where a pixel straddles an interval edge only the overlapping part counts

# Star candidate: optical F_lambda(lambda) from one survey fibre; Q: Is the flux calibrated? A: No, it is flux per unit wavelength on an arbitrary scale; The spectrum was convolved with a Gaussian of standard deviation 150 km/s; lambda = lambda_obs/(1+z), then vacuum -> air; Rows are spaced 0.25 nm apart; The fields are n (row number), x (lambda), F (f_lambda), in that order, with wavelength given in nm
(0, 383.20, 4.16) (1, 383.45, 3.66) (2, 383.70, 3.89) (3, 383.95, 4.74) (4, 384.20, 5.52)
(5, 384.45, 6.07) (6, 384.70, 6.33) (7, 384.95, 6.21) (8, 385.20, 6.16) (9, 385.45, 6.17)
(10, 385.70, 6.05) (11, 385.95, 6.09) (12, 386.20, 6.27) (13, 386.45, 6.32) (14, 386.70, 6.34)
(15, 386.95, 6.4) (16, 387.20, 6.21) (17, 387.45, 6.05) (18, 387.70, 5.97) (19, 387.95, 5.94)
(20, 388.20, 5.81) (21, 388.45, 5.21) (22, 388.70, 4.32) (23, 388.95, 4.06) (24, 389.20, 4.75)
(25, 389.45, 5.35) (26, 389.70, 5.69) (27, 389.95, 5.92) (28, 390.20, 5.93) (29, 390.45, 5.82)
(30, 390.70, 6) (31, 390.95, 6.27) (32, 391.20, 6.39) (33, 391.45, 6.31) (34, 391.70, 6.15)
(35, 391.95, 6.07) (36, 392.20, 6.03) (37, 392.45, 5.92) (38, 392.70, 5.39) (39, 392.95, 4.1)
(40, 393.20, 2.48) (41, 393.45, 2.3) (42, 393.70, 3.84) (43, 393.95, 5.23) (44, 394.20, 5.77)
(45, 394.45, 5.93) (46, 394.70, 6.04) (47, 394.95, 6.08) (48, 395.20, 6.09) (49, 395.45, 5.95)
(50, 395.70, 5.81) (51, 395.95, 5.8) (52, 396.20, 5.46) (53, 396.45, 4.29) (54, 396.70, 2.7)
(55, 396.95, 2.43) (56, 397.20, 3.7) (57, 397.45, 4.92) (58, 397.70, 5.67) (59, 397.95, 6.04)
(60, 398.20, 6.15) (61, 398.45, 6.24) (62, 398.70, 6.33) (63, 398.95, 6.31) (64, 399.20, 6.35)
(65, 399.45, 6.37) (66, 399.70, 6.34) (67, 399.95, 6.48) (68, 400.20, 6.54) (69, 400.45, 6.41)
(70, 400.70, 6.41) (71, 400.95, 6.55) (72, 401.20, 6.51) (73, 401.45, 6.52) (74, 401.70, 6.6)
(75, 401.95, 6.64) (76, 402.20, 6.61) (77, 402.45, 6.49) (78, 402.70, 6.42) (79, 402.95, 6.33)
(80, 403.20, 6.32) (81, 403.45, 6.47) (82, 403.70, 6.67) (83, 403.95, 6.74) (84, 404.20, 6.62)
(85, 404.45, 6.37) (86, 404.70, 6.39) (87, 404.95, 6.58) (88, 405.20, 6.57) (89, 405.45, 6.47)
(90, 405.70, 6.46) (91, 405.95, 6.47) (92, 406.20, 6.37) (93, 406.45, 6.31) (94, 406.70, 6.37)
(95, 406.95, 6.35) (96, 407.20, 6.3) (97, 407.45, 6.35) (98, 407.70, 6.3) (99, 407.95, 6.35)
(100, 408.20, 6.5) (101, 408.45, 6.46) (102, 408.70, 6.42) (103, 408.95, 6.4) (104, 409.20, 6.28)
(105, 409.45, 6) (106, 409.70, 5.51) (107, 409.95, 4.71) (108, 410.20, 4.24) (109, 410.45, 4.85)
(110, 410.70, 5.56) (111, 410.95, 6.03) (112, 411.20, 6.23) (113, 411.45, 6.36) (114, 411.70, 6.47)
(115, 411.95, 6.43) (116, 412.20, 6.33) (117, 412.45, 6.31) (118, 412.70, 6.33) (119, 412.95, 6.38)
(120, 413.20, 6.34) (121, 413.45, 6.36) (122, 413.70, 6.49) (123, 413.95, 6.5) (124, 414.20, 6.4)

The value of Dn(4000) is 1.2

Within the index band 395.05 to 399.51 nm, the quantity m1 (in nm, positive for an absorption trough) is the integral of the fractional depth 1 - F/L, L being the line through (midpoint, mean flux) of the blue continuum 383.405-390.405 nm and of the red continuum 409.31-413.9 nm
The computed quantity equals 0.32 nm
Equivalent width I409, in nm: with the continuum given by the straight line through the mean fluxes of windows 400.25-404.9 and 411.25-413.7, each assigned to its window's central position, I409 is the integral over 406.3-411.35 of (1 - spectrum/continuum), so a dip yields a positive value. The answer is 0.35 nm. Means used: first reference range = 6.51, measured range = 5.98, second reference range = 6.37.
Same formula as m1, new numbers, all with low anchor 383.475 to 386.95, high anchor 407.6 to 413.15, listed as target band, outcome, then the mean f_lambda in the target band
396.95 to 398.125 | 0.21 nm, 4.85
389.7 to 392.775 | -0.08 nm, 6.01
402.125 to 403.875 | -0.15 nm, 6.48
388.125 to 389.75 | 0.24 nm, 4.97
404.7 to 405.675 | -0.09 nm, 6.51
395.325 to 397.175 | 0.41 nm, 4.58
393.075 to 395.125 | 0.40 nm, 4.74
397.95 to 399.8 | -0.11 nm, 6.28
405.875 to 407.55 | -0.10 nm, 6.36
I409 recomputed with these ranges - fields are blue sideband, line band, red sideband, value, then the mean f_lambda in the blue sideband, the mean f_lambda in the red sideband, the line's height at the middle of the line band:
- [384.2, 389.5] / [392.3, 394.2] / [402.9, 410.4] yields 0.52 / 5.81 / 6.24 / 5.95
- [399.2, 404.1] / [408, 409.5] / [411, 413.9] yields 0.01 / 6.49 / 6.36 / 6.41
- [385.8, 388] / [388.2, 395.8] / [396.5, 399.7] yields 0.51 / 6.18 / 5.29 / 5.77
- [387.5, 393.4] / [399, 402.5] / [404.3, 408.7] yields -0.24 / 5.44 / 6.41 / 6.06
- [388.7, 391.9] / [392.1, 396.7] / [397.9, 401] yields 0.70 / 5.67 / 6.35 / 5.98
